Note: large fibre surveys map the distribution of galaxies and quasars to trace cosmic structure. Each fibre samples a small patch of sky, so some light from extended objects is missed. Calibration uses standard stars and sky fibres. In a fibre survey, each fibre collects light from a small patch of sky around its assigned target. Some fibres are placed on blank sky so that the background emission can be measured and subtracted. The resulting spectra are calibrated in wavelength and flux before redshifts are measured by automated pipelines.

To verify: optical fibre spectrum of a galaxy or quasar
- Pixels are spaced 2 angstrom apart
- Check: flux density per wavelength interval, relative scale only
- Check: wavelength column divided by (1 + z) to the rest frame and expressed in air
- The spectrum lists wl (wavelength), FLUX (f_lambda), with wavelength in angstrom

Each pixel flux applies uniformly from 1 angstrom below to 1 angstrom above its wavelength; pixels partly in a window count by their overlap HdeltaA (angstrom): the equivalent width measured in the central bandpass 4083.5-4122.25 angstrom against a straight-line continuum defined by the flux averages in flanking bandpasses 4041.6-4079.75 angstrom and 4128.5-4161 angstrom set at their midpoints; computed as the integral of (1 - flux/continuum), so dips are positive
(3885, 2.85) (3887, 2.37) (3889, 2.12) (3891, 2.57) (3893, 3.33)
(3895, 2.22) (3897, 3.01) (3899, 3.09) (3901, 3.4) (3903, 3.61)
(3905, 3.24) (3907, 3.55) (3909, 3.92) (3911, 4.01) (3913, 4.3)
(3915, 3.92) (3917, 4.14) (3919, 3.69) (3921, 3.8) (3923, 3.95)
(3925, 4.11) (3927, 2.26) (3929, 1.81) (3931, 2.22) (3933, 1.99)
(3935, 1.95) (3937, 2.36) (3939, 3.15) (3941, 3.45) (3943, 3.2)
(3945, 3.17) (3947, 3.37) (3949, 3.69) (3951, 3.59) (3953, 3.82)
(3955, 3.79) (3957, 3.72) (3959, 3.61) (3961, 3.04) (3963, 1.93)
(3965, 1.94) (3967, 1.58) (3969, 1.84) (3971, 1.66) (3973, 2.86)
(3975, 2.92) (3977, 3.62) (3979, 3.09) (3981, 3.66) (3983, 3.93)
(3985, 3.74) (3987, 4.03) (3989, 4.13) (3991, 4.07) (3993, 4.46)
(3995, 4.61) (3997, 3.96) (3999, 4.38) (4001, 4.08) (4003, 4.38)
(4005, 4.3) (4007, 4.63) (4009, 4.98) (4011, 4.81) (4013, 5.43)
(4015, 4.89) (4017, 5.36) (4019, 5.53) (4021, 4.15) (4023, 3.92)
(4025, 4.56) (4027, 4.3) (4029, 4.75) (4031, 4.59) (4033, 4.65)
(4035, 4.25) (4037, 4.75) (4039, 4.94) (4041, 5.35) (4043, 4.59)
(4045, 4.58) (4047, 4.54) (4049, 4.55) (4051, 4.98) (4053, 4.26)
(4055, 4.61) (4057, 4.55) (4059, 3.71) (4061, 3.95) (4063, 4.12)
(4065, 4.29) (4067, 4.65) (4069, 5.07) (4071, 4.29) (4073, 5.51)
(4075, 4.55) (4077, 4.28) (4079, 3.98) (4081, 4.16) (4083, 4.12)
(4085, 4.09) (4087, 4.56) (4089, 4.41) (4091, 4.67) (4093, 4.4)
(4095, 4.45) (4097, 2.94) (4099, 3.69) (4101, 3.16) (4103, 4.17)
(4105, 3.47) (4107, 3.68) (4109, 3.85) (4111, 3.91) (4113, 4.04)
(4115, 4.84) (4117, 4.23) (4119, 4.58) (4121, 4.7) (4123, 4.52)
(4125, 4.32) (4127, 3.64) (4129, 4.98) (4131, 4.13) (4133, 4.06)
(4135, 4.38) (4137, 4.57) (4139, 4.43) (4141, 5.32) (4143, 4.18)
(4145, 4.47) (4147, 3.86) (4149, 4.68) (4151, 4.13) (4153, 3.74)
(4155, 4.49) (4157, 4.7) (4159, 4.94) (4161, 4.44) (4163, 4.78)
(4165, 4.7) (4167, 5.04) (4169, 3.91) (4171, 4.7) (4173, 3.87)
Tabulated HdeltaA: 3.1 angstrom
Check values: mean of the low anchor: 4.49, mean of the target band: 4.1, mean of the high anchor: 4.43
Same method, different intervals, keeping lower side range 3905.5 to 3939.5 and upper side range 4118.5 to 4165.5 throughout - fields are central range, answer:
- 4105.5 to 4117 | 0.6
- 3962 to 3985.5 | 5.5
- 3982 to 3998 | -2.2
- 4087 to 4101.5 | 0.5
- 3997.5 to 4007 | -1.6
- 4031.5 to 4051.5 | -4.2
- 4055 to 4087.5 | -2.5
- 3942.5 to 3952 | -0.1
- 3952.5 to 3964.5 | 0.7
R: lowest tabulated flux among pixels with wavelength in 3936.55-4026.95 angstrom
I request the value 1.58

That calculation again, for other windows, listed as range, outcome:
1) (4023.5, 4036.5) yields 4.25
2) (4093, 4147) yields 2.94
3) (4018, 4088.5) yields 3.71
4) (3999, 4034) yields 3.92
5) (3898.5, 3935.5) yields 1.81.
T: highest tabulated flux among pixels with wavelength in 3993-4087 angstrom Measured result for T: 5.53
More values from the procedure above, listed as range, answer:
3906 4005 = 4.61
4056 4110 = 5.51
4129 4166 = 5.32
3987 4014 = 5.43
